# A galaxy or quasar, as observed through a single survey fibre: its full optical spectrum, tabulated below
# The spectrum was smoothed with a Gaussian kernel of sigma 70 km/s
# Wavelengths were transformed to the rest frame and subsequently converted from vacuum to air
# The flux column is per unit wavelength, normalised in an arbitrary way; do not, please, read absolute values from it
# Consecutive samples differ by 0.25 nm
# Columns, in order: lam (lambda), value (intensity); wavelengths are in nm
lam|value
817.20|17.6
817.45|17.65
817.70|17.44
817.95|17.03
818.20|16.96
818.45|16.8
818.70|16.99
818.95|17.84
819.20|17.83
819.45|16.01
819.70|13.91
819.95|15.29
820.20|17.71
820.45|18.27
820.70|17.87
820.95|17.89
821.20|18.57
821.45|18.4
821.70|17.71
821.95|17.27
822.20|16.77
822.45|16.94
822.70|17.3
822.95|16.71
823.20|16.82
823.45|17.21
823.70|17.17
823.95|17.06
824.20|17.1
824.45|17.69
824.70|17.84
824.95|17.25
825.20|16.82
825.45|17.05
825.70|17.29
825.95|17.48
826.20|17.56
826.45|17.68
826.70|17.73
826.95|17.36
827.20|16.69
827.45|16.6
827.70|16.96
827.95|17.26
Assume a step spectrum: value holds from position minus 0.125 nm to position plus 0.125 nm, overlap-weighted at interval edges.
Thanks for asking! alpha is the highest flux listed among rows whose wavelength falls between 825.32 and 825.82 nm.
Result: 17.29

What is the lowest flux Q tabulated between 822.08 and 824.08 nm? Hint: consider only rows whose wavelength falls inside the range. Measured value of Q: 16.71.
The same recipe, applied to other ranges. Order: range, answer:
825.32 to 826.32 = 17.05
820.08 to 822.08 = 17.27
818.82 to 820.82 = 13.91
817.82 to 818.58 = 16.8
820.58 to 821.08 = 17.87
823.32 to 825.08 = 17.06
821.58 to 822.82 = 16.77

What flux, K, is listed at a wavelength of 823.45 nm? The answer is 17.21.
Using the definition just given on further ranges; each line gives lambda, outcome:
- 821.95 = 17.27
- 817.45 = 17.65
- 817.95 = 17.03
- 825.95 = 17.48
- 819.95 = 15.29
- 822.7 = 17.3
